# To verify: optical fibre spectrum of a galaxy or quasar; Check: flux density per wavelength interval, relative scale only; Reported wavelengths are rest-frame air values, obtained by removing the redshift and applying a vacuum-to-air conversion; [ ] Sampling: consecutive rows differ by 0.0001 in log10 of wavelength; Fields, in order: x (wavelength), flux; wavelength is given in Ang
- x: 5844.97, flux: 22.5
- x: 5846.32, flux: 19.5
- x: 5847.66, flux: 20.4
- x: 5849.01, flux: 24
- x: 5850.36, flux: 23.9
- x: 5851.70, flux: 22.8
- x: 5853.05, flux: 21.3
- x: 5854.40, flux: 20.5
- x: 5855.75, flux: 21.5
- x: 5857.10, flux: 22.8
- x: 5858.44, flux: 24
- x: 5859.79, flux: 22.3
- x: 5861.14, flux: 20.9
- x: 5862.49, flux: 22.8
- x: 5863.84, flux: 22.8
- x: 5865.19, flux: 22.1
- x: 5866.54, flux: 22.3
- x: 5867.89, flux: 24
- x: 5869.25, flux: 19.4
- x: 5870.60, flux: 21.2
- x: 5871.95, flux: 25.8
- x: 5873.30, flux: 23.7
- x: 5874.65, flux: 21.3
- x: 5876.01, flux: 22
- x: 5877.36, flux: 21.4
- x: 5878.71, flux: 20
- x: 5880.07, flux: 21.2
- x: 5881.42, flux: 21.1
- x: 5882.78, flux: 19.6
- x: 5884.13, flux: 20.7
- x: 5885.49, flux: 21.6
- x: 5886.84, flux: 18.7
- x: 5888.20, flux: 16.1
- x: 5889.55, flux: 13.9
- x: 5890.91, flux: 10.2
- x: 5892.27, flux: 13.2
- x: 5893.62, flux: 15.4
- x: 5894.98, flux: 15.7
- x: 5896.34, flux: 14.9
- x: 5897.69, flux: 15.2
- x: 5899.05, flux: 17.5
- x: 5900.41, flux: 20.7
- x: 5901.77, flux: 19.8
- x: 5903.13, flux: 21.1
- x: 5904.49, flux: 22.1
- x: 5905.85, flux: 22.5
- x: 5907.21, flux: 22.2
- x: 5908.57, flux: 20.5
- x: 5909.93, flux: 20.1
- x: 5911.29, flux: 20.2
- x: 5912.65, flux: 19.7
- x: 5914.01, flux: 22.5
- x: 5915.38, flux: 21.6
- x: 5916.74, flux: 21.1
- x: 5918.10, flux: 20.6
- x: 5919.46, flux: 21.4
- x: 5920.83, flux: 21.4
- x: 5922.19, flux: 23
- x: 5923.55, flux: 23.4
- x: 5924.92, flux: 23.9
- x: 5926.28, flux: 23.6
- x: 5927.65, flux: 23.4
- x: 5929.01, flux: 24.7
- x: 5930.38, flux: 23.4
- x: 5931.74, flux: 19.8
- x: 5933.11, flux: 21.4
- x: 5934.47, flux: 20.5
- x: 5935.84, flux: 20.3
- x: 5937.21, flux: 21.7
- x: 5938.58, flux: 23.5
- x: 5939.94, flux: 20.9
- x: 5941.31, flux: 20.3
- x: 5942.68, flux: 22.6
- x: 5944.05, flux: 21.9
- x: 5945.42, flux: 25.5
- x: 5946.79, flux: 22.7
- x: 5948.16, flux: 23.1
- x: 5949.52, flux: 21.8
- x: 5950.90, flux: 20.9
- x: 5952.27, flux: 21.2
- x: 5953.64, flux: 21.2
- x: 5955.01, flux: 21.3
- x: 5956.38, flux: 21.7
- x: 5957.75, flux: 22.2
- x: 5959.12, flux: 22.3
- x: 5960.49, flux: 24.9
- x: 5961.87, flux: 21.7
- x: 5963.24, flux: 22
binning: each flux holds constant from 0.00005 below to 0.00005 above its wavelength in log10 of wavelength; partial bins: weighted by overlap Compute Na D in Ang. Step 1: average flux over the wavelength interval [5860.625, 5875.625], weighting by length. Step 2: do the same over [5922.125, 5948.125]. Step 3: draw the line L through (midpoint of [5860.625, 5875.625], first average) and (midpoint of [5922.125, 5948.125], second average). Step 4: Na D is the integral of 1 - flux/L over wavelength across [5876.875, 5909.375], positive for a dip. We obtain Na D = 5.6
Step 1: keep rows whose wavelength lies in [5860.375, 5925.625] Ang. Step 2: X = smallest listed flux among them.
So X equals 10.2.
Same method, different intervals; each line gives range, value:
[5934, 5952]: 20.3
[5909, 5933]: 19.7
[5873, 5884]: 19.6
